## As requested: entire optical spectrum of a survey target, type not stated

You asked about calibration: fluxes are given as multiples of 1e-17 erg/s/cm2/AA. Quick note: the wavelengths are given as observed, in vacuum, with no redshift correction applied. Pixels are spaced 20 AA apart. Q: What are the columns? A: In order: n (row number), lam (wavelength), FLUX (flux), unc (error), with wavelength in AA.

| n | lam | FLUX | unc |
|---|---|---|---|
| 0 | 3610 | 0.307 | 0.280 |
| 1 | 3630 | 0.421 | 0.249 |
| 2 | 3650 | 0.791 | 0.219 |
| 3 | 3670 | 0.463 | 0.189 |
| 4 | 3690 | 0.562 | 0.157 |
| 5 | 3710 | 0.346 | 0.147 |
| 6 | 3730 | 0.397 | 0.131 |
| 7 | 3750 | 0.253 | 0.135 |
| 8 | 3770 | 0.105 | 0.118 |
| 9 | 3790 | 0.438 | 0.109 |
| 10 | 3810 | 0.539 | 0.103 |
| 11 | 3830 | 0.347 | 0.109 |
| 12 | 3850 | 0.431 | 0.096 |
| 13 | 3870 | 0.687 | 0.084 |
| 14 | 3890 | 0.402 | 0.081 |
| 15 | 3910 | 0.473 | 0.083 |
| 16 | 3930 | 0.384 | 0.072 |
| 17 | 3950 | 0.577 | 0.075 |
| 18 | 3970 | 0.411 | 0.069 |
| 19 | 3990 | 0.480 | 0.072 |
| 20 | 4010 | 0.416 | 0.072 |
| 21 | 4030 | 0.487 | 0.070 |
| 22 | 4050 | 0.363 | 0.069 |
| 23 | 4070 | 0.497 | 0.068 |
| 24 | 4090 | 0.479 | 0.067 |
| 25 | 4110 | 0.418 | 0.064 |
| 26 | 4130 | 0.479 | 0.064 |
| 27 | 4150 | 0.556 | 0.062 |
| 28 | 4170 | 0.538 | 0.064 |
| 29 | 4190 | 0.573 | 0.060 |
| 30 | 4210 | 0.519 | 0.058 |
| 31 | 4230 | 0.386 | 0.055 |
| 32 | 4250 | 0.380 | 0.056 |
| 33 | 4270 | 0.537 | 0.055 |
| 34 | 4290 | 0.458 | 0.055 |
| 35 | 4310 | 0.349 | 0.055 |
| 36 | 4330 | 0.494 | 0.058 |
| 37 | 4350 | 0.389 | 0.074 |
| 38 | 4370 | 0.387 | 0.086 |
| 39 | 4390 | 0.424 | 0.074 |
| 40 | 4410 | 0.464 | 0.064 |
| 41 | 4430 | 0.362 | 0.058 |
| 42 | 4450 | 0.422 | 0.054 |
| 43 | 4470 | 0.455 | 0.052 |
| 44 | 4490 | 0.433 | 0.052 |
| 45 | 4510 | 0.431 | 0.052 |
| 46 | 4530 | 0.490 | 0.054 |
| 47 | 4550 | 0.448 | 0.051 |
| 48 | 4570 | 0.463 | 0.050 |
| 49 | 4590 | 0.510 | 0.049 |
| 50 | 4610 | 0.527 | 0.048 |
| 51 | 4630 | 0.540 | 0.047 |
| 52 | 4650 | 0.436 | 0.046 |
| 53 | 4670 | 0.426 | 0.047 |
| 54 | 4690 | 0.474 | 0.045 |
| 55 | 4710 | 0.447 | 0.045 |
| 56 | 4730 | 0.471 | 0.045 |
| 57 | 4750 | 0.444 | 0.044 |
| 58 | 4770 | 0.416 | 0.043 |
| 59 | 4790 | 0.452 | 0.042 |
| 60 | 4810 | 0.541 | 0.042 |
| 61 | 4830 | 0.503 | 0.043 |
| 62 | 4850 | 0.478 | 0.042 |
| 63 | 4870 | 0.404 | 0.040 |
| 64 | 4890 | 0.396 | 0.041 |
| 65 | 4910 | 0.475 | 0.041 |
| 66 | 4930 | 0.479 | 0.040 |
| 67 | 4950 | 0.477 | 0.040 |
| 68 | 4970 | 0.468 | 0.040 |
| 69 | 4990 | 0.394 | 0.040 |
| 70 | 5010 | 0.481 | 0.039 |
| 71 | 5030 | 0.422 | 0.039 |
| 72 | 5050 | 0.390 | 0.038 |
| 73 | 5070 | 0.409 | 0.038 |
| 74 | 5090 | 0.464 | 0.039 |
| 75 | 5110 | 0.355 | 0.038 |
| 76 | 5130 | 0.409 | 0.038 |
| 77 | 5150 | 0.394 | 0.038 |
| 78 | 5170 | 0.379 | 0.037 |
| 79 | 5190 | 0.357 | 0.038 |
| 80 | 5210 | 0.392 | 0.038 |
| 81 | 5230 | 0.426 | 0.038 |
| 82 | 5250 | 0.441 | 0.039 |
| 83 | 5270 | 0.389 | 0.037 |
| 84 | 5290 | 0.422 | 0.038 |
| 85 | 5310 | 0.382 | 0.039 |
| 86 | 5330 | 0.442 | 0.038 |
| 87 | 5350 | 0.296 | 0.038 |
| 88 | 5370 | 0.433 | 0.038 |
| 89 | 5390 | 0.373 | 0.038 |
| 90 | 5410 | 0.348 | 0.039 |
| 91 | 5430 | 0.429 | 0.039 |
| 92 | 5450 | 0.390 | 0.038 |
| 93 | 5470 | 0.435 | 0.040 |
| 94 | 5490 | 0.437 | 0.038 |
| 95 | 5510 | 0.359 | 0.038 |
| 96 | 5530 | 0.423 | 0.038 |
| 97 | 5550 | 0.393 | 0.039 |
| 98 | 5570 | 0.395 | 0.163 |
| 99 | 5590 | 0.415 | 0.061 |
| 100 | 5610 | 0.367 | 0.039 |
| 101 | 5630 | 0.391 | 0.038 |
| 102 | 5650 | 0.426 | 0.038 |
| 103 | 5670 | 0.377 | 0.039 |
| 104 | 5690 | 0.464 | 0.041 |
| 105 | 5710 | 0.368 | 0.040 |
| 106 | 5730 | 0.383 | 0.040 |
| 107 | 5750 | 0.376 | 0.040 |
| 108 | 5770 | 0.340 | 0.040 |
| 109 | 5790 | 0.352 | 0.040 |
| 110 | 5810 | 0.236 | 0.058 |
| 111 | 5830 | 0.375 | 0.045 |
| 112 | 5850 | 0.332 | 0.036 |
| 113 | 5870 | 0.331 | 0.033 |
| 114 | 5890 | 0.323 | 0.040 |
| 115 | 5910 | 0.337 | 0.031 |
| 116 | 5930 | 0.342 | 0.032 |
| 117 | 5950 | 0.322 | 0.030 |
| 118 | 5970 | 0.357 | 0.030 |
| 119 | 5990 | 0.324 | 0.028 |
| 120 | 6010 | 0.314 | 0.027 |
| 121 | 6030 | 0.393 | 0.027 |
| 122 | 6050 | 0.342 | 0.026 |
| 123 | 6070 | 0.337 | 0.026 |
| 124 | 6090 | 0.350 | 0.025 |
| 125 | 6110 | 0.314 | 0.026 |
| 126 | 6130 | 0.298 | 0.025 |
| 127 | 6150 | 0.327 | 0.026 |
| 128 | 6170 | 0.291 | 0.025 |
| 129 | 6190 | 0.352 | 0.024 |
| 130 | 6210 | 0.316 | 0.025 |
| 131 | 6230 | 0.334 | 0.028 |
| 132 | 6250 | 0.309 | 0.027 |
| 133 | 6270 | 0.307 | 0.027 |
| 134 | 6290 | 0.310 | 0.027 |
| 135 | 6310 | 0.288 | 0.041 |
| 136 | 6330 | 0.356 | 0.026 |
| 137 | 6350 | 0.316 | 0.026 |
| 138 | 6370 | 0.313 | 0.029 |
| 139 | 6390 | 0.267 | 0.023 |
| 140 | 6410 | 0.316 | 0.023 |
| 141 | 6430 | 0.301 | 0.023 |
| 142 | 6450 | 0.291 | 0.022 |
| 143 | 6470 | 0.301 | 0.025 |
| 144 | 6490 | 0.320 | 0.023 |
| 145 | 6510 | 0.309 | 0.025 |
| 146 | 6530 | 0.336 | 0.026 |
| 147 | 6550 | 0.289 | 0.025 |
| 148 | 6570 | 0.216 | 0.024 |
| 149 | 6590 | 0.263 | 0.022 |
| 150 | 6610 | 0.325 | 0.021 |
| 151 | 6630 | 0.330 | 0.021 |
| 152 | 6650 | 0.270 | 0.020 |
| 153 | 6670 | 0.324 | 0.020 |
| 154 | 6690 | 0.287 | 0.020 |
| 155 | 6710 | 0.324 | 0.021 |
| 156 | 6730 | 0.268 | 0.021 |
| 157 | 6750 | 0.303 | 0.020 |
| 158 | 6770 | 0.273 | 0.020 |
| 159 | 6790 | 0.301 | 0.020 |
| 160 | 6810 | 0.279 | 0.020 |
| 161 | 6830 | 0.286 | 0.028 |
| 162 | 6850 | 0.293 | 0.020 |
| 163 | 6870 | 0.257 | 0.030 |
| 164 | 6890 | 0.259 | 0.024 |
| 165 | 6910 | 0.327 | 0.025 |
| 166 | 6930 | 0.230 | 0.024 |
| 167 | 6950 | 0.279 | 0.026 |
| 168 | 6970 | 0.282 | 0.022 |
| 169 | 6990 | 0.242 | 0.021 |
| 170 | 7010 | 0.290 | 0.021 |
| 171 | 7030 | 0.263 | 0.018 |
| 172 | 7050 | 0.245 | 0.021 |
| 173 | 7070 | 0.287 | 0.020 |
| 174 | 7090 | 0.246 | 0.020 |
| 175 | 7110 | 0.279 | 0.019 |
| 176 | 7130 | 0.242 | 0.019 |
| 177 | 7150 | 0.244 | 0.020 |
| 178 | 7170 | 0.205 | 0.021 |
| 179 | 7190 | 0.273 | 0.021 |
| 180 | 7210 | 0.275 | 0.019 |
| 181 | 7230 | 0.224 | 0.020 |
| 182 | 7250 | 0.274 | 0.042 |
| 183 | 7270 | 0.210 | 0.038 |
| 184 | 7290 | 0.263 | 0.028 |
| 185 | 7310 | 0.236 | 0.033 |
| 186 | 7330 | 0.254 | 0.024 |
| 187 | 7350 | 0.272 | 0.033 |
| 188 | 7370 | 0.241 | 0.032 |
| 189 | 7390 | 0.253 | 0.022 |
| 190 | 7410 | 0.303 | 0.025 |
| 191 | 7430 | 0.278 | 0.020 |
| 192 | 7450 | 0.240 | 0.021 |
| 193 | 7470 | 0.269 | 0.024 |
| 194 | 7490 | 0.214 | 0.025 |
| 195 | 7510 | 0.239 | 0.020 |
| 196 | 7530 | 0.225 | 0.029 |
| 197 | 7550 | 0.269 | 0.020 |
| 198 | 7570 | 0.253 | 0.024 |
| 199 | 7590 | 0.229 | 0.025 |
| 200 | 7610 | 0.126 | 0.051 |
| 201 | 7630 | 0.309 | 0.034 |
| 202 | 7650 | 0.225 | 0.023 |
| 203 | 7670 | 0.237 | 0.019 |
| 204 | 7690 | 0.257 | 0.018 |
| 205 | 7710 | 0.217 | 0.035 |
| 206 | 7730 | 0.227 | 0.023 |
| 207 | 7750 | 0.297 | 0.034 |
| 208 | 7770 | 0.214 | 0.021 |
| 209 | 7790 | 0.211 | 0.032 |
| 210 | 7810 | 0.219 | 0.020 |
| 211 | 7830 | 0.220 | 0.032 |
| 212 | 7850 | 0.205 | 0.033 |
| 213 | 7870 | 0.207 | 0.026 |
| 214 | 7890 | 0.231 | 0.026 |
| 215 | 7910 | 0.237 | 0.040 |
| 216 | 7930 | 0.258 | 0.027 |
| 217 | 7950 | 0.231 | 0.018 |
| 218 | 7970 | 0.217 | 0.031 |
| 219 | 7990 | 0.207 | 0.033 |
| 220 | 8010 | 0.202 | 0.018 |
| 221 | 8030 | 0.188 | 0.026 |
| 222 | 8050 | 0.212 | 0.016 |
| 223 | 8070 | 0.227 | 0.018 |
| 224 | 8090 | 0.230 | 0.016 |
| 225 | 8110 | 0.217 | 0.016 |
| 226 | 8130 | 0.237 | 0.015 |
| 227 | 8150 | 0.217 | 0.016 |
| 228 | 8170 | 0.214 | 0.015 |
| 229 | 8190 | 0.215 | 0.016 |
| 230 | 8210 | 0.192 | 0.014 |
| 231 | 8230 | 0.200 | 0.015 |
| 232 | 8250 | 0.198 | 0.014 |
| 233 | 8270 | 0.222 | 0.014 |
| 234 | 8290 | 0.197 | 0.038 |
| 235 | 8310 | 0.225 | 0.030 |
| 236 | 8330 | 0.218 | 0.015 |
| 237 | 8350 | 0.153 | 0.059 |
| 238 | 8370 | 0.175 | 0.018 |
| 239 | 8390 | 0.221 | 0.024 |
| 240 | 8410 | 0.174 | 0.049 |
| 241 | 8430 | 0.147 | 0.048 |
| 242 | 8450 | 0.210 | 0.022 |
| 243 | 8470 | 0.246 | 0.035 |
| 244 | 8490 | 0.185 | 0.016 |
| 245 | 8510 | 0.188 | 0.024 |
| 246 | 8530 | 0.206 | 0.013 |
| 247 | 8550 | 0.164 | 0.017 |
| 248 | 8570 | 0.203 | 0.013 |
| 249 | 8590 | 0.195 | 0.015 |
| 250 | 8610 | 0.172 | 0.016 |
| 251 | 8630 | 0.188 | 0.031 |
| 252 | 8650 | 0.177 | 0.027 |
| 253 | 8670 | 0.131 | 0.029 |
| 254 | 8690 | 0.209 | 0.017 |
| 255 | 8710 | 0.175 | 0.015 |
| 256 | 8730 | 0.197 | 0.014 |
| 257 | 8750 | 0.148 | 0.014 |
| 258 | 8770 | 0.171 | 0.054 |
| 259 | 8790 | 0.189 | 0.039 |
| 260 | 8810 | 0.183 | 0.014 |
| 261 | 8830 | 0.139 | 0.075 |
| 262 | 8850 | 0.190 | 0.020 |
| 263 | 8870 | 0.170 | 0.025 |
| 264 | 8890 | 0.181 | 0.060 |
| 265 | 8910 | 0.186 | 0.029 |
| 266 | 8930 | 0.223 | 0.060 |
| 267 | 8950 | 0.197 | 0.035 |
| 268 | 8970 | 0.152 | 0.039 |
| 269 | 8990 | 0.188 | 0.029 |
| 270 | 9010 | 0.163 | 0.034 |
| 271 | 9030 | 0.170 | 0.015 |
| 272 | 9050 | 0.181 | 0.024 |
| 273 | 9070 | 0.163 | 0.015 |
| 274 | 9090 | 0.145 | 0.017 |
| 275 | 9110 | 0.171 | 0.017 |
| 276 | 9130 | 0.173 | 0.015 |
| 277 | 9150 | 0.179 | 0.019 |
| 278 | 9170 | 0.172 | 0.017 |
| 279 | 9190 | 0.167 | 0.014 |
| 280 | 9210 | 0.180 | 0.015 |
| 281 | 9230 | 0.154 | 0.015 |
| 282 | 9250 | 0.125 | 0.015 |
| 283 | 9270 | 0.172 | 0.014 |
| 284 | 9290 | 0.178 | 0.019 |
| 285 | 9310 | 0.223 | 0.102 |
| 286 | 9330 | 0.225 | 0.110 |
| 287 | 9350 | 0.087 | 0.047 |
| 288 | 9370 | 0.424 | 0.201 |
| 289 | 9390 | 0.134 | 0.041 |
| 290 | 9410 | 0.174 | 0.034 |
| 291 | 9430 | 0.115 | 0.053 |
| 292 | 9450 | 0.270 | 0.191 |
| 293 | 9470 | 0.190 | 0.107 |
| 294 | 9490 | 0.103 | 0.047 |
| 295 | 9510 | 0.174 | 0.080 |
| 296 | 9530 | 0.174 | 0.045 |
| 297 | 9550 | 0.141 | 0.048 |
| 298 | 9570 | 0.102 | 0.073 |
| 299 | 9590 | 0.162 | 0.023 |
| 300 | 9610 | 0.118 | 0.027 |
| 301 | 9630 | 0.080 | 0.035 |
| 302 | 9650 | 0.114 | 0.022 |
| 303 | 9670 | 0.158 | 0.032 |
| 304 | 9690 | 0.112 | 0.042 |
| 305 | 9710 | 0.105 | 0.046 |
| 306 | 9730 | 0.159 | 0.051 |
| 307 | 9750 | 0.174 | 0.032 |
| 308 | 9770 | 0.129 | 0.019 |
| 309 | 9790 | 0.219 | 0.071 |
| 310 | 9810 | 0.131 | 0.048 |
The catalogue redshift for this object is 0.00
